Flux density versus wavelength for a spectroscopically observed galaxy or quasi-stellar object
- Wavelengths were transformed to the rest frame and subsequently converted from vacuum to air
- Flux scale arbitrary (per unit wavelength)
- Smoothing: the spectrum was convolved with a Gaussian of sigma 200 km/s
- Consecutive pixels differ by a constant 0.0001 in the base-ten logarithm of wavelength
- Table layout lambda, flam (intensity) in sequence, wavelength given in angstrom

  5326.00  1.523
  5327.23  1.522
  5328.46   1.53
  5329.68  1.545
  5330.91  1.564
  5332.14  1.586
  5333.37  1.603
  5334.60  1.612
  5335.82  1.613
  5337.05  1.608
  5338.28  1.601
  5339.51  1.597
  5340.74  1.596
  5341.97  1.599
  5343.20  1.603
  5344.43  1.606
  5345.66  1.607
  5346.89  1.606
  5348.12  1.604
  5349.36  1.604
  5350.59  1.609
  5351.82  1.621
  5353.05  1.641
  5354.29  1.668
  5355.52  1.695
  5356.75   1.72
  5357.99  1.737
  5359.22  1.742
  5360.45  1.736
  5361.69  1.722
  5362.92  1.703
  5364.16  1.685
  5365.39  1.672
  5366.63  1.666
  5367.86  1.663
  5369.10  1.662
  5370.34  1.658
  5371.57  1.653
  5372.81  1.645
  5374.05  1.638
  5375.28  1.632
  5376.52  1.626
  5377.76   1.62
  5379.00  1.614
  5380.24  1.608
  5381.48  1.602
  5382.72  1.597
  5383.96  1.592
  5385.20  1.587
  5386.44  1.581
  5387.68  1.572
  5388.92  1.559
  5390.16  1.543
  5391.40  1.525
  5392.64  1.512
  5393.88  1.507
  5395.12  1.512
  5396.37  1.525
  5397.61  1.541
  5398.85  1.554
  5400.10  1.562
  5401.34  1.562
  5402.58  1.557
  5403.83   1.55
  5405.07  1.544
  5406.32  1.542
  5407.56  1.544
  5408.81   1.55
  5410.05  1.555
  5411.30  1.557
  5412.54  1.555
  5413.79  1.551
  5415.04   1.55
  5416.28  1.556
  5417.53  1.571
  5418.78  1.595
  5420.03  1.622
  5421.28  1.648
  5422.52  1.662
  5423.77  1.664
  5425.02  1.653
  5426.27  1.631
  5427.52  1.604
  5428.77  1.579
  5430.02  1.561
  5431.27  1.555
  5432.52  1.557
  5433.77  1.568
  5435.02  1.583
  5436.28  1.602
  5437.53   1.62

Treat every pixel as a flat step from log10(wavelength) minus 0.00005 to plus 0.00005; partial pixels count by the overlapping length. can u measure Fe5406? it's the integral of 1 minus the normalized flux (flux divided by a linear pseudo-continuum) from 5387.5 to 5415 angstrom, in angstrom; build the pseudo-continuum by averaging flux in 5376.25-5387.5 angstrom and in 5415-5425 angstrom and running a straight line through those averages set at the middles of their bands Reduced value 1.1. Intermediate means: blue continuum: 1.6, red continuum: 1.62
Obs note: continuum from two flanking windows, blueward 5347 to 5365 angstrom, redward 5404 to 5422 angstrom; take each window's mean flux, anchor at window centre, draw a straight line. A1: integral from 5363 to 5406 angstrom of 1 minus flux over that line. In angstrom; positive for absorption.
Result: 0.8 angstrom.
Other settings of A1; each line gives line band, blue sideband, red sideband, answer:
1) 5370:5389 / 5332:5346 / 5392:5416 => -0.6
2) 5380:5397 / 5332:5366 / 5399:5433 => 0.5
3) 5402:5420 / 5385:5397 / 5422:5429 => 0.4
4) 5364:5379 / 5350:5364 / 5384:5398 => -0.2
